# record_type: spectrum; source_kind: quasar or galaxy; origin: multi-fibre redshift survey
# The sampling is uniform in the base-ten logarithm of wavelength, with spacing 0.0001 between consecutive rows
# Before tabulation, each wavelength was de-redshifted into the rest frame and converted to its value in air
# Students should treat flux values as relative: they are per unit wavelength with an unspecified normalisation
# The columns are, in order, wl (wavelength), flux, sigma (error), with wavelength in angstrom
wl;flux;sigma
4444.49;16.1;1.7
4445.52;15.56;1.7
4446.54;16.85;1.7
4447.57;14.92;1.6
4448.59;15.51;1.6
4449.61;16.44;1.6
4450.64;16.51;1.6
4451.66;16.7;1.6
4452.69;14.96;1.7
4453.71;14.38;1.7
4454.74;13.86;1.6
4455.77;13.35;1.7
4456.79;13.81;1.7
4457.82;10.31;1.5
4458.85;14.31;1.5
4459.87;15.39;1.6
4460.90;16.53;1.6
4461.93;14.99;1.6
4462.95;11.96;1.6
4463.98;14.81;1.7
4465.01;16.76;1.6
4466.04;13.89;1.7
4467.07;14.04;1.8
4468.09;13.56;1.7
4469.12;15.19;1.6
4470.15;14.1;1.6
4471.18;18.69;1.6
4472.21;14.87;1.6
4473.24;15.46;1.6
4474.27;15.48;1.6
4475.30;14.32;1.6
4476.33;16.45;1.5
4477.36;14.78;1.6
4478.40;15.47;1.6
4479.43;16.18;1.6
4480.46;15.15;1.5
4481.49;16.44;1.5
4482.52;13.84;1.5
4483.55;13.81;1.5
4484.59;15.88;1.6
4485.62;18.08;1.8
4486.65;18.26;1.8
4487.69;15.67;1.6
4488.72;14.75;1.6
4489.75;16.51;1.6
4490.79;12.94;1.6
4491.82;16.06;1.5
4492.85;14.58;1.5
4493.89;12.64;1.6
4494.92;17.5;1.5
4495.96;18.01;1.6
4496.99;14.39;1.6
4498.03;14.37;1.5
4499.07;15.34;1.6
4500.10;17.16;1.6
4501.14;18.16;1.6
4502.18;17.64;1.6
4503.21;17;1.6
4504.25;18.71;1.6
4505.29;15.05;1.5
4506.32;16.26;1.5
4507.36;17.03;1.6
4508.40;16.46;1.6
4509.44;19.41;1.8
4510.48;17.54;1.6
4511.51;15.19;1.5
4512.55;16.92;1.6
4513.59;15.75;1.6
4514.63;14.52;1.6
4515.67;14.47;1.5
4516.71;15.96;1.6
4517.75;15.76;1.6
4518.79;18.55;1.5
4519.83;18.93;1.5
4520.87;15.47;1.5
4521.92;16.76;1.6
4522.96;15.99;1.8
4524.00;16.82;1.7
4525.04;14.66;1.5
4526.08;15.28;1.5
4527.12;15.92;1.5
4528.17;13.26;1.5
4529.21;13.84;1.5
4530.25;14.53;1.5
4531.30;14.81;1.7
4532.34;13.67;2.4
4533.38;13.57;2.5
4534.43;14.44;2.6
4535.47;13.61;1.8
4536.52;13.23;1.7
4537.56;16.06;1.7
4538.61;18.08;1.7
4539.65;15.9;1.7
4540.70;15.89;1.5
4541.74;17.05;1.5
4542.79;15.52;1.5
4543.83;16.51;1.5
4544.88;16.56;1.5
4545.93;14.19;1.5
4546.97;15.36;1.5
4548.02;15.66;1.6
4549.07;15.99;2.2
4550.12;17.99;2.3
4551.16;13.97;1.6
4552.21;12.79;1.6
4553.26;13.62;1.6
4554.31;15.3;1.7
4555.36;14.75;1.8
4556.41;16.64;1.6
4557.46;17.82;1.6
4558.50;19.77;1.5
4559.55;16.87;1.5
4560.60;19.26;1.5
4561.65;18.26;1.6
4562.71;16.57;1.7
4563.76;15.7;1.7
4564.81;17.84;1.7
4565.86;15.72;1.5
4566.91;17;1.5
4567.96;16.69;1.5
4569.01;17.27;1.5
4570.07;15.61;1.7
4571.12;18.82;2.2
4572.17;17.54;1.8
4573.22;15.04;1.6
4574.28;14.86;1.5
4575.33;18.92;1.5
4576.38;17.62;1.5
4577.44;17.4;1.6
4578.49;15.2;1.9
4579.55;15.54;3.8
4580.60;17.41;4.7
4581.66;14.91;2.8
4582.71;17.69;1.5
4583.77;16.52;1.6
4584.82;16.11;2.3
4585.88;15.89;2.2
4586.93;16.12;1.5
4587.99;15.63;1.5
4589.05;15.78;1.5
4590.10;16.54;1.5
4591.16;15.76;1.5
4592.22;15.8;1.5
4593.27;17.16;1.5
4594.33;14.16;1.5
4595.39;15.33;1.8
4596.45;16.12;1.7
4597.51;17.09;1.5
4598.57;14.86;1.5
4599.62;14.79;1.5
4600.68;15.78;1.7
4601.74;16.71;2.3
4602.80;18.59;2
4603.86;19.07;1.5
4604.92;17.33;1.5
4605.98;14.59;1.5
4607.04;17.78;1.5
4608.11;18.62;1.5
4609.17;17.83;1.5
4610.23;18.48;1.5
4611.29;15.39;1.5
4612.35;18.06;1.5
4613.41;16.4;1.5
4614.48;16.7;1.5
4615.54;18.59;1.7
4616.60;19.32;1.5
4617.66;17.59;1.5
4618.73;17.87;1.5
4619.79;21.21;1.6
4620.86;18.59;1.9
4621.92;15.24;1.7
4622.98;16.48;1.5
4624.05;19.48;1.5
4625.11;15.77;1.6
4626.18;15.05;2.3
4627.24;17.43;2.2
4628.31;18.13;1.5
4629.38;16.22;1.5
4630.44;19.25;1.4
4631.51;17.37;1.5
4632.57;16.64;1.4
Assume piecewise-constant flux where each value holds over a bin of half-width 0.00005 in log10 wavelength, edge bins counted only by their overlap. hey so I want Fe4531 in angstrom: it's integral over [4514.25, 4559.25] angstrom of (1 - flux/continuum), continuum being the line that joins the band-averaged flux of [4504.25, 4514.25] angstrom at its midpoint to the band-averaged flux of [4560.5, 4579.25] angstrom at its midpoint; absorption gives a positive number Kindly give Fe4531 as 3.2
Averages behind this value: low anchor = 16.7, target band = 15.6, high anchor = 16.9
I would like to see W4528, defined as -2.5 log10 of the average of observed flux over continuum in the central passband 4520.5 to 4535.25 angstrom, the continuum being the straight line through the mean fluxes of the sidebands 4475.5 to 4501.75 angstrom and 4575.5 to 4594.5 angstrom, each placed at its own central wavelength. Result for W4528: 0.07 mag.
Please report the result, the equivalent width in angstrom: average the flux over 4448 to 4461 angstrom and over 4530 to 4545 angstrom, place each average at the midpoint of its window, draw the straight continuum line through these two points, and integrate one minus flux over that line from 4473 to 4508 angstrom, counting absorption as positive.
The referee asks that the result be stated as -2.1 angstrom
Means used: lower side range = 14.7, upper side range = 15.3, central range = 15.9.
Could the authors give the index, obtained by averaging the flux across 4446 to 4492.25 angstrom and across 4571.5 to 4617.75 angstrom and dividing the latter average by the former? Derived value 1.1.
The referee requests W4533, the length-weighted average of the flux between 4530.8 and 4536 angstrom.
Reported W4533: 14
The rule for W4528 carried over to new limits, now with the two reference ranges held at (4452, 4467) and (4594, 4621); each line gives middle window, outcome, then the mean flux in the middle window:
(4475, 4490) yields -0.07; 15.7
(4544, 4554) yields 0.06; 15.2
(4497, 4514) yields -0.10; 16.7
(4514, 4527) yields -0.04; 16.1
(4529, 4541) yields 0.07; 14.8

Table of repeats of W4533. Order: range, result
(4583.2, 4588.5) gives 16.1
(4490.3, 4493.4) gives 14.5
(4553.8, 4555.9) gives 15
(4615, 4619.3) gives 18.4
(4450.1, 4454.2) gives 15.6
